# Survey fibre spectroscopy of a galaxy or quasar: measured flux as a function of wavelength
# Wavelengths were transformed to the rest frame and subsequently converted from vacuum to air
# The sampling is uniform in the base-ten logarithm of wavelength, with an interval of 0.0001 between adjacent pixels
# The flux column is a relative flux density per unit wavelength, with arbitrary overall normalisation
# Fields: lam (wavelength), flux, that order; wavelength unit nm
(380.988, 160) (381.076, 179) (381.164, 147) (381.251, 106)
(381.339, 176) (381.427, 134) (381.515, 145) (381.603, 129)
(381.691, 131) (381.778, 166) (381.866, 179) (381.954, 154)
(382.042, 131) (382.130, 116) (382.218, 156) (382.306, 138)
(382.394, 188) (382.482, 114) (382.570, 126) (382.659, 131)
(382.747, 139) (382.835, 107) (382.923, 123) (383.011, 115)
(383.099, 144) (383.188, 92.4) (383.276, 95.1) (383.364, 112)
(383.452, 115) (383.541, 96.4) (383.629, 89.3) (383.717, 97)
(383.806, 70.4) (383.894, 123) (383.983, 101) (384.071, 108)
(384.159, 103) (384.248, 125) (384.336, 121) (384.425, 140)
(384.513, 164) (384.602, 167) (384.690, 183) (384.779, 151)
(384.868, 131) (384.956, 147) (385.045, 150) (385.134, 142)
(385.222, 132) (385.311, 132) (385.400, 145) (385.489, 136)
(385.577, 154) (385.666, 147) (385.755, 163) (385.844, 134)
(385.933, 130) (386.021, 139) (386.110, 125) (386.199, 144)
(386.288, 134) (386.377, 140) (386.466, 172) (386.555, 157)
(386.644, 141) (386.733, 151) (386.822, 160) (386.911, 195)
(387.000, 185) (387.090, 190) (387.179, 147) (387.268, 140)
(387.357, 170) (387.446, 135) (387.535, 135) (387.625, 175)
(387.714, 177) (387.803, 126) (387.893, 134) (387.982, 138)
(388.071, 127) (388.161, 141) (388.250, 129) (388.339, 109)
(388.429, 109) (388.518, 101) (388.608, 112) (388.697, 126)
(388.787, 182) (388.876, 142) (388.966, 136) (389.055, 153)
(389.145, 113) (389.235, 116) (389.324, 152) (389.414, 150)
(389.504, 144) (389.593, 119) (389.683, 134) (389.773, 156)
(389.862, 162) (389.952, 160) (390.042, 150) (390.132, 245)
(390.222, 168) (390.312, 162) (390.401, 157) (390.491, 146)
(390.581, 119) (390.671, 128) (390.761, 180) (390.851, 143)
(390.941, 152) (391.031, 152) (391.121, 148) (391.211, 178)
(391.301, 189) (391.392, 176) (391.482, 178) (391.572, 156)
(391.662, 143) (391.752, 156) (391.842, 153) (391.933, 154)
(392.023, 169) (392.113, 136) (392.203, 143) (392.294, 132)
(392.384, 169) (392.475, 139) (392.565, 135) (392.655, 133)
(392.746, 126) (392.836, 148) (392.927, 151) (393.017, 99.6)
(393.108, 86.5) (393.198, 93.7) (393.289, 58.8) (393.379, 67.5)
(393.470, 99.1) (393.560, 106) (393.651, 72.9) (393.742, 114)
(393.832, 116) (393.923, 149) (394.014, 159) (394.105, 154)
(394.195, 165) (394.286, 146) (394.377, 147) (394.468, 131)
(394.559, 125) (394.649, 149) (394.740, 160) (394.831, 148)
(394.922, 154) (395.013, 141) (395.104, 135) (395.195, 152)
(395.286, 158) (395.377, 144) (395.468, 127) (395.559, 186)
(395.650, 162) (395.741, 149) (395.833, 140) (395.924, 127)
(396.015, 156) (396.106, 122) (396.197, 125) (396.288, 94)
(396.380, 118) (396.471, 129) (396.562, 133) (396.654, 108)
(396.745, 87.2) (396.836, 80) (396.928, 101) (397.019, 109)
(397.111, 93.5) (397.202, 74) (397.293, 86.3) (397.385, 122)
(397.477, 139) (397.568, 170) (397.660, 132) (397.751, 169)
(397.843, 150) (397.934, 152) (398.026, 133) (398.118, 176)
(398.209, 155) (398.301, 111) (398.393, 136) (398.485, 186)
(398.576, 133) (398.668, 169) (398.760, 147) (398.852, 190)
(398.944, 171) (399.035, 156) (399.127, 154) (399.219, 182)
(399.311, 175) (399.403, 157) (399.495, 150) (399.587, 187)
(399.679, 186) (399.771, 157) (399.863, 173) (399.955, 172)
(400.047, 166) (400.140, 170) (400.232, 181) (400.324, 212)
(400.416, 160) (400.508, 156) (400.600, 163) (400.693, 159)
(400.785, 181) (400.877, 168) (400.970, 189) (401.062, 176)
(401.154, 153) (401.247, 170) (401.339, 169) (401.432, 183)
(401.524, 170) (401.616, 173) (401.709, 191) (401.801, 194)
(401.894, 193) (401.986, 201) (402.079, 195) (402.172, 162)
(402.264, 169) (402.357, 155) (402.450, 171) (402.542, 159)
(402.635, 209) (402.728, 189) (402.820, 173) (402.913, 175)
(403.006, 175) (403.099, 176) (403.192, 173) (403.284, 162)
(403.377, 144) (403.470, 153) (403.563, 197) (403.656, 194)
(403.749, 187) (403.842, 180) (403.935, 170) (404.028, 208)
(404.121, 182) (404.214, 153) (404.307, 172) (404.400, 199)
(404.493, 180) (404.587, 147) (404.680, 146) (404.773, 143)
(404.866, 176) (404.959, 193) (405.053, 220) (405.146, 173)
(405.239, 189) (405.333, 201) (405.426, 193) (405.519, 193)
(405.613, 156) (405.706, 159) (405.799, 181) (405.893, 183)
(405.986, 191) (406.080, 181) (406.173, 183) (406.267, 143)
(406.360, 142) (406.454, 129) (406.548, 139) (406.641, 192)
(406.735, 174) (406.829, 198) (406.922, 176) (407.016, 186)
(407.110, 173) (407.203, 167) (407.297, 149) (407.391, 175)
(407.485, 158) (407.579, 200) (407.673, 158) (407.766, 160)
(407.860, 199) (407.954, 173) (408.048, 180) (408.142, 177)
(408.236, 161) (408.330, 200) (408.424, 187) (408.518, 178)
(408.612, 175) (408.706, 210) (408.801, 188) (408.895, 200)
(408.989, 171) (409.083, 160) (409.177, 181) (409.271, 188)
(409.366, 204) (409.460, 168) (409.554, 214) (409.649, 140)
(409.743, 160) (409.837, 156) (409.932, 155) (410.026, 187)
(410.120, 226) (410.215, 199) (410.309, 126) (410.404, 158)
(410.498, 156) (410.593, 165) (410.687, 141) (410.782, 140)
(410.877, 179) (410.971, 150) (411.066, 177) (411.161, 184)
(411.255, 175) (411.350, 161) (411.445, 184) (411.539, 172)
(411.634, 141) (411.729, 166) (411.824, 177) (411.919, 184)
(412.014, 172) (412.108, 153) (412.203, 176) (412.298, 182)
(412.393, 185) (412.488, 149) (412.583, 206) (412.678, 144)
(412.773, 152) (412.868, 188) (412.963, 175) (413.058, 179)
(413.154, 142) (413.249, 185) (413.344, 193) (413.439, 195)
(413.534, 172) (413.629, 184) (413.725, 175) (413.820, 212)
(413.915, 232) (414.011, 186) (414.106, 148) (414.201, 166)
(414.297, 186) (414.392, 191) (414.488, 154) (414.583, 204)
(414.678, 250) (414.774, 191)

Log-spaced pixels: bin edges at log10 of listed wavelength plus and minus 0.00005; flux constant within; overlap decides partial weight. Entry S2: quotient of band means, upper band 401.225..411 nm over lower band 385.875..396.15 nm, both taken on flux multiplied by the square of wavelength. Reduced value 1.32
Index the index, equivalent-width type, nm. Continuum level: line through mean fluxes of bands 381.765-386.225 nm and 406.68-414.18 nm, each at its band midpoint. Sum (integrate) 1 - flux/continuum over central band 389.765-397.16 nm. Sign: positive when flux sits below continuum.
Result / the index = 0.42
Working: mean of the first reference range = 132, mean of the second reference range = 175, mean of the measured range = 138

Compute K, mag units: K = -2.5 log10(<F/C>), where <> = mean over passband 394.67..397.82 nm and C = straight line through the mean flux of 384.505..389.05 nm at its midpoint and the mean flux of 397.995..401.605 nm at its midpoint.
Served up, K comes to 0.225 mag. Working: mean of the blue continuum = 146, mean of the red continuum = 166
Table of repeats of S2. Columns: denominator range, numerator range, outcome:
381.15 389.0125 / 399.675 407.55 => 1.40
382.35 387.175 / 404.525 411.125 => 1.44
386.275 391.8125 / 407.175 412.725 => 1.28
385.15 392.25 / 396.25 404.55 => 1.15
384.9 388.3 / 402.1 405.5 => 1.30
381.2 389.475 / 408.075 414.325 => 1.45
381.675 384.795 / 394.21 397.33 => 1.08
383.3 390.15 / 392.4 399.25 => 1.00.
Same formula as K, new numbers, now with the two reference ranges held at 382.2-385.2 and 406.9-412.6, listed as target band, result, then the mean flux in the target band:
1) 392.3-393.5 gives 0.22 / 117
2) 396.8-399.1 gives 0.11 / 138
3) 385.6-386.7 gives -0.10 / 144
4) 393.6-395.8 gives 0.02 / 143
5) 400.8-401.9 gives -0.12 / 177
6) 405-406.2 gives -0.12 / 185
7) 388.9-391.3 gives -0.10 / 152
